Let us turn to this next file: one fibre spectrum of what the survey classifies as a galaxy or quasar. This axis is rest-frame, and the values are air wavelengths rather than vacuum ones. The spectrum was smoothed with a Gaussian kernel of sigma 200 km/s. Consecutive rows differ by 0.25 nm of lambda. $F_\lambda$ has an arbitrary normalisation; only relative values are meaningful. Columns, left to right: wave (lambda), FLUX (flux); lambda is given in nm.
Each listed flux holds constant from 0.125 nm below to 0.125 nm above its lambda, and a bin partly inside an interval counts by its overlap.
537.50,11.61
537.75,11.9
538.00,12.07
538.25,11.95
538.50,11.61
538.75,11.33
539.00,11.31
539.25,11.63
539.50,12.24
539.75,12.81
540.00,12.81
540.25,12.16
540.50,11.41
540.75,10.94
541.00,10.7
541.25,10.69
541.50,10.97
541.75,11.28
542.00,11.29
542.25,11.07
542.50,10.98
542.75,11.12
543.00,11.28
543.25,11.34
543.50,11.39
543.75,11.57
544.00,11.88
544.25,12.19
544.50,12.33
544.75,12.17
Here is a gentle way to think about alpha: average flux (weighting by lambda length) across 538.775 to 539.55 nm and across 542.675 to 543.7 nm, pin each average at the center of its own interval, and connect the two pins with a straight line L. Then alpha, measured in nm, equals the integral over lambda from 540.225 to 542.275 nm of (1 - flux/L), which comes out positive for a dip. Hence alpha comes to 0.06 nm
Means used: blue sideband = 11.6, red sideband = 11.3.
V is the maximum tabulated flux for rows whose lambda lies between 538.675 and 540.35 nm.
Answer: 12.81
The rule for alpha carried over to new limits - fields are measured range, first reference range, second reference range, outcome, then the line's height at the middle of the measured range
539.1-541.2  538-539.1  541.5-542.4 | -0.07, 11.4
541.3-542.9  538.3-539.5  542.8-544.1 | 0.06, 11.5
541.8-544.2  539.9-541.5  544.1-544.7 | 0.11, 11.9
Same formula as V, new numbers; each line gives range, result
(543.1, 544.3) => 12.19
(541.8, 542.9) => 11.29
